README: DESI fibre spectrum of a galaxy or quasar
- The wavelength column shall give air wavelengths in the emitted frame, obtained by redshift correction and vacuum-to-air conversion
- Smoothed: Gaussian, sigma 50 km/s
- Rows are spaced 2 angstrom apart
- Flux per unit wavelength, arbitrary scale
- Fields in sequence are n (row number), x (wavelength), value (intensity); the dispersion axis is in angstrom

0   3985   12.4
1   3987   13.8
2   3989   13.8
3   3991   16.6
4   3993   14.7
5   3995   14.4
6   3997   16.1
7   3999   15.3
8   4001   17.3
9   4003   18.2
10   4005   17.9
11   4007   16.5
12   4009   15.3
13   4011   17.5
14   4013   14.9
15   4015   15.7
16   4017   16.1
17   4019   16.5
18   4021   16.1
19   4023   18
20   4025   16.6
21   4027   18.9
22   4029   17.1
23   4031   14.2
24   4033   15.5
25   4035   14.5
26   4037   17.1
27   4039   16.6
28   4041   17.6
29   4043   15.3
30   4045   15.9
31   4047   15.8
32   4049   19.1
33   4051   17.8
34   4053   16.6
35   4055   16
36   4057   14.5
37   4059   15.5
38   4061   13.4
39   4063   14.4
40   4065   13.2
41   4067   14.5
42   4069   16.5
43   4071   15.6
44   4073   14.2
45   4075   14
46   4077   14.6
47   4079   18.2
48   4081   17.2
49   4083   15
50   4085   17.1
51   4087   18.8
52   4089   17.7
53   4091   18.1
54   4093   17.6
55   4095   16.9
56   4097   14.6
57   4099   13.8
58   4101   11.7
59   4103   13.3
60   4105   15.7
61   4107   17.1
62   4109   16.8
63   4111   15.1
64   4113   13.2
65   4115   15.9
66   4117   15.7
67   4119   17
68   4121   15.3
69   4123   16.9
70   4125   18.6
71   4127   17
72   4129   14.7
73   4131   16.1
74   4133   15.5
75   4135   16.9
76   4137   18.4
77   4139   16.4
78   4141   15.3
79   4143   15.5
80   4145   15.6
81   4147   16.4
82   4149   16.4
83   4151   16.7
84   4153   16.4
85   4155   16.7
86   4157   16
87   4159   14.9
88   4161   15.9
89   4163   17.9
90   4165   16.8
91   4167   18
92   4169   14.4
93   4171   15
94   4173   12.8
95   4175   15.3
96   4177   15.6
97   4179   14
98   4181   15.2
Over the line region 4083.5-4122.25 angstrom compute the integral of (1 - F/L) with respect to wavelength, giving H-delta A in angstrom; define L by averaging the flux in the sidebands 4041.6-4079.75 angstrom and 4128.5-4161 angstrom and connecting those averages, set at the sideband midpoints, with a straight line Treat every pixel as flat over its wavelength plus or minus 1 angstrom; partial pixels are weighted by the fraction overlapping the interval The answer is -0.06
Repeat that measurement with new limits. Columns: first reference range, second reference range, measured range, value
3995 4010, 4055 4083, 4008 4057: -1.7 angstrom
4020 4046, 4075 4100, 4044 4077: 2.1 angstrom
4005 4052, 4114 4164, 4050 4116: 3.3 angstrom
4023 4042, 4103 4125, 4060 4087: 1.4 angstrom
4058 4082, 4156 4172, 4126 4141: -0.5 angstrom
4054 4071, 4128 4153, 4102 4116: 0.3 angstrom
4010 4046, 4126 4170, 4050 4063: 0.6 angstrom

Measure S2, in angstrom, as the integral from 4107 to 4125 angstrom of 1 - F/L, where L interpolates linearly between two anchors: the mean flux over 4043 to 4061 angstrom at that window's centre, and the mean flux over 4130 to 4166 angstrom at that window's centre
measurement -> 0.3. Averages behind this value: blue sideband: 16.2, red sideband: 16.3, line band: 16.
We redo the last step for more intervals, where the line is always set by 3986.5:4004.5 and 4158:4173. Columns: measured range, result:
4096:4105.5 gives 1.3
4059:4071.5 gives 0.9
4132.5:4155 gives -0.7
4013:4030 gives -1.1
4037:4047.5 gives -0.4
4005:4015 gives -0.3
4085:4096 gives -1.4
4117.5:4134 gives -0.5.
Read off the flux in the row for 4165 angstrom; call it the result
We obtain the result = 16.8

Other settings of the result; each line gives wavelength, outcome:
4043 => 15.3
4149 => 16.4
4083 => 15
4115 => 15.9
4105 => 15.7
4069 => 16.5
